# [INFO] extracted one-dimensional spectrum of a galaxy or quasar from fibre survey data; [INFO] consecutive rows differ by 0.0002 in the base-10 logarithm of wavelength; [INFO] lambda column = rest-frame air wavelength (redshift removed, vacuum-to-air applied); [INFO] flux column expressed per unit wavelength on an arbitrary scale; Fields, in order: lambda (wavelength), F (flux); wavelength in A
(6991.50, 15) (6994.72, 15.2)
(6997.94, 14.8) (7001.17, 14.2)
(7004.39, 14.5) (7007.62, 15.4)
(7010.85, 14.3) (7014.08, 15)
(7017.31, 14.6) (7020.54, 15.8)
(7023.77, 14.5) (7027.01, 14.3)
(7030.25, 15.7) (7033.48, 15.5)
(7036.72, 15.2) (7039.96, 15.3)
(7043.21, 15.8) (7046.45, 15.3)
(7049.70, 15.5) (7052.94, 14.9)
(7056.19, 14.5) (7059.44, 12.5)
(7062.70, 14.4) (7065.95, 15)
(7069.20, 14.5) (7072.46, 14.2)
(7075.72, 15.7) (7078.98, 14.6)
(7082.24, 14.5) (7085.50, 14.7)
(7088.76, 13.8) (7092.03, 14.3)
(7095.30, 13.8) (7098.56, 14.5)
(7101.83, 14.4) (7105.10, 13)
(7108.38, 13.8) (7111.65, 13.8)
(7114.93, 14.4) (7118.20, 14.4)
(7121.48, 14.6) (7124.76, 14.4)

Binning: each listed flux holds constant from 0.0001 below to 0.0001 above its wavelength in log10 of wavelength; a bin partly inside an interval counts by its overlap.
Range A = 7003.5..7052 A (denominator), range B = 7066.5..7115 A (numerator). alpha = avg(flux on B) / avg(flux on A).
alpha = 0.94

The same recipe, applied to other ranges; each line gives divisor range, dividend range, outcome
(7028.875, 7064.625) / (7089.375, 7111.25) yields 0.93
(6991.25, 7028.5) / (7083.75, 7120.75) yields 0.95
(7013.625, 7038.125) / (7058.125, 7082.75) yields 0.96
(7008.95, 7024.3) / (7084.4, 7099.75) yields 0.95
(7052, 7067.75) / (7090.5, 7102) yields 1.00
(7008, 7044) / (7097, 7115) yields 0.92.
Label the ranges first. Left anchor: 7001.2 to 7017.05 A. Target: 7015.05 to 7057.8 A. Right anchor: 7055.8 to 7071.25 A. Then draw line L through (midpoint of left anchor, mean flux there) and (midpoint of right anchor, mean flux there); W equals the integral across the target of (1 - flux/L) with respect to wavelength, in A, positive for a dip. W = -2.10 A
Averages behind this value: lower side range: 14.7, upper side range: 14.2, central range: 15.1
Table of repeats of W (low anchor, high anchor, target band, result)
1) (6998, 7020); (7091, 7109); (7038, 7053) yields -1.0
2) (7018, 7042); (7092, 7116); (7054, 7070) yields 0.5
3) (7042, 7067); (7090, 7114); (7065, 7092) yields -0.5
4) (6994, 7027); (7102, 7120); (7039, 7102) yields -1.4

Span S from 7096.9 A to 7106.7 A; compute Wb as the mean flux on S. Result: 14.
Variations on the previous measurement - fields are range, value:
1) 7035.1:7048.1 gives 15.4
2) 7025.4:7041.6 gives 15.2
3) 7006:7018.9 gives 14.8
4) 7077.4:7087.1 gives 14.6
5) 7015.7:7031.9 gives 15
